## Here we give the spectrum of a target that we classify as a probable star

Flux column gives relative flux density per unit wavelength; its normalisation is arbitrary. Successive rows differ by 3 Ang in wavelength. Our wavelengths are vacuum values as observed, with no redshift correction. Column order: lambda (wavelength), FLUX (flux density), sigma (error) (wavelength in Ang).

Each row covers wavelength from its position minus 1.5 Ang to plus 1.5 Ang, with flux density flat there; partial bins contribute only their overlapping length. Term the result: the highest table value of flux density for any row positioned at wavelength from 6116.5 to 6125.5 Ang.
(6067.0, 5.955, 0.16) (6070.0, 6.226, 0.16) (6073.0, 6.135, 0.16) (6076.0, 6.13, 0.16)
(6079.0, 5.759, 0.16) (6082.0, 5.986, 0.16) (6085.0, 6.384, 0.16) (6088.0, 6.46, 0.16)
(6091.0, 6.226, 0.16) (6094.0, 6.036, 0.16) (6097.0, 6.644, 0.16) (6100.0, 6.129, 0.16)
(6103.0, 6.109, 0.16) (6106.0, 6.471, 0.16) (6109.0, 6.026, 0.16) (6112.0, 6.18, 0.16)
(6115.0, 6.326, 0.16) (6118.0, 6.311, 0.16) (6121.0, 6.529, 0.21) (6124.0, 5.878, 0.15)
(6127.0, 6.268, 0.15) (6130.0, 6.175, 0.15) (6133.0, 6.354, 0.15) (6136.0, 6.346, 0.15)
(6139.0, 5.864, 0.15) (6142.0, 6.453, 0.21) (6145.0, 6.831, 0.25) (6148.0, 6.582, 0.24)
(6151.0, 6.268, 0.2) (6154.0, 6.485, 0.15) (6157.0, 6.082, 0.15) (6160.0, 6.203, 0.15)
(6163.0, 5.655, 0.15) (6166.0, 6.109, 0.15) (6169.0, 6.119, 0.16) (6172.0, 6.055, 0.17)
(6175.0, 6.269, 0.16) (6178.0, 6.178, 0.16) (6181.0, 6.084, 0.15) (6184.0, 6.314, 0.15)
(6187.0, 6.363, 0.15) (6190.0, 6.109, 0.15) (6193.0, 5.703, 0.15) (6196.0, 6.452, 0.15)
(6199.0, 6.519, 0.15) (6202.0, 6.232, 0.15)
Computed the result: 6.529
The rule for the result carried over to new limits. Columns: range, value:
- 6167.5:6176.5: 6.269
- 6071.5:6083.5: 6.135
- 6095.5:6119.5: 6.644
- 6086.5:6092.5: 6.46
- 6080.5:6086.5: 6.384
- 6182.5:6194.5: 6.363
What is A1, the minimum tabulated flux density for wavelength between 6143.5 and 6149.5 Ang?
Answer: 6.582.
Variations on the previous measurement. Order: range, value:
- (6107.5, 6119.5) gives 6.026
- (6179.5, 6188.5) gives 6.084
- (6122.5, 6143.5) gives 5.864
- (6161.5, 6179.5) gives 5.655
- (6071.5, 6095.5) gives 5.759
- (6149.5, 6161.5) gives 6.082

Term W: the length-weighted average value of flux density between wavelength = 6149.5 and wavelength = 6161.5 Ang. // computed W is 6.26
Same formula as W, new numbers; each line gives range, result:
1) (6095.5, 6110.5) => 6.28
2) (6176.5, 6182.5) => 6.13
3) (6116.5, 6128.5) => 6.25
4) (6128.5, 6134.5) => 6.26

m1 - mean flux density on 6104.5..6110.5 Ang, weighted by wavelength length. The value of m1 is 6.25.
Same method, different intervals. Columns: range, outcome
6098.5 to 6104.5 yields 6.12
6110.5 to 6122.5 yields 6.34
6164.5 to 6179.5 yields 6.15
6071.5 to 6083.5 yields 6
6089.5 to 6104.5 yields 6.23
